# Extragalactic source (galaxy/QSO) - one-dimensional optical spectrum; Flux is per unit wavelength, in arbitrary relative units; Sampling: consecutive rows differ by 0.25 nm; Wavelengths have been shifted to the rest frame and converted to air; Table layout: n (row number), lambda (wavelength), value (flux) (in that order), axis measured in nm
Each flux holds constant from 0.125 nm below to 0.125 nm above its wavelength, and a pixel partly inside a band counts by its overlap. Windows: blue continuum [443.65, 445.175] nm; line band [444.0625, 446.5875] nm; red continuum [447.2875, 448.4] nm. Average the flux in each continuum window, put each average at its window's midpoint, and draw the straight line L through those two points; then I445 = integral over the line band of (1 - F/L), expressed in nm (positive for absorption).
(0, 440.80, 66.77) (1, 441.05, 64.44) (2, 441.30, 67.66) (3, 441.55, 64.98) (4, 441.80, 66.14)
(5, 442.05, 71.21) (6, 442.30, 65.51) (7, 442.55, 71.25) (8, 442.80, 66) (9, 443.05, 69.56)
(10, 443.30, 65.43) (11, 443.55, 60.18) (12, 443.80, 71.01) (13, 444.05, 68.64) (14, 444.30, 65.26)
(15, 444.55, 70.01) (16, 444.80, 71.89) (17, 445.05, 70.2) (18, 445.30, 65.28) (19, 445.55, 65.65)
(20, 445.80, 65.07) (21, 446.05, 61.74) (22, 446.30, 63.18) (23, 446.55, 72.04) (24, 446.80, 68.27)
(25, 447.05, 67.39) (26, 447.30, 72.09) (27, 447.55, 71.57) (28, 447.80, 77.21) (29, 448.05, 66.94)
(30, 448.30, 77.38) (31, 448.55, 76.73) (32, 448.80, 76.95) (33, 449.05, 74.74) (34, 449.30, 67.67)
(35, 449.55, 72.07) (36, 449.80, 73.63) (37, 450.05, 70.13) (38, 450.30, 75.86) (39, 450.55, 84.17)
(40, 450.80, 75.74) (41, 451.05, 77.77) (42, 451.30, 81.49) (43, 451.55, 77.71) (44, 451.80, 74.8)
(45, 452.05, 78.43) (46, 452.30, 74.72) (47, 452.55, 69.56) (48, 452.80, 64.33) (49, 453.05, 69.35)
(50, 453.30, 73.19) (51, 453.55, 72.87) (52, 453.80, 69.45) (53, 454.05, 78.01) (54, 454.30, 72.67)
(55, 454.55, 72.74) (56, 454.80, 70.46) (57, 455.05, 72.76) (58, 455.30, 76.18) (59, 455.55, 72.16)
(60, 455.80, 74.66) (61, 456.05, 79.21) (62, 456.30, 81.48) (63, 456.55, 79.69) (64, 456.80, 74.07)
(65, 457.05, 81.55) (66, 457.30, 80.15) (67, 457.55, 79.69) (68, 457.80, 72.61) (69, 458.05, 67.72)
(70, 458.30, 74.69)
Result 0.12 nm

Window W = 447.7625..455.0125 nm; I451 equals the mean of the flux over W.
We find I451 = 74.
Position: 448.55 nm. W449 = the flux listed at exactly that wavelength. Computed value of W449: 76.73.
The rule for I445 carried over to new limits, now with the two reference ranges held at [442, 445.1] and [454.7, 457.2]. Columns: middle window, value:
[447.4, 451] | -0.13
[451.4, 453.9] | 0.05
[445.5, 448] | 0.06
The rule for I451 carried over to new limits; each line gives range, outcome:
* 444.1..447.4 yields 67.5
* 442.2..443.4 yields 67.6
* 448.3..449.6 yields 74.1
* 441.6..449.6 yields 69.1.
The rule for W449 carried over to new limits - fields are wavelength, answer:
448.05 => 66.94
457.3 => 80.15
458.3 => 74.69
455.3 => 76.18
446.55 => 72.04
